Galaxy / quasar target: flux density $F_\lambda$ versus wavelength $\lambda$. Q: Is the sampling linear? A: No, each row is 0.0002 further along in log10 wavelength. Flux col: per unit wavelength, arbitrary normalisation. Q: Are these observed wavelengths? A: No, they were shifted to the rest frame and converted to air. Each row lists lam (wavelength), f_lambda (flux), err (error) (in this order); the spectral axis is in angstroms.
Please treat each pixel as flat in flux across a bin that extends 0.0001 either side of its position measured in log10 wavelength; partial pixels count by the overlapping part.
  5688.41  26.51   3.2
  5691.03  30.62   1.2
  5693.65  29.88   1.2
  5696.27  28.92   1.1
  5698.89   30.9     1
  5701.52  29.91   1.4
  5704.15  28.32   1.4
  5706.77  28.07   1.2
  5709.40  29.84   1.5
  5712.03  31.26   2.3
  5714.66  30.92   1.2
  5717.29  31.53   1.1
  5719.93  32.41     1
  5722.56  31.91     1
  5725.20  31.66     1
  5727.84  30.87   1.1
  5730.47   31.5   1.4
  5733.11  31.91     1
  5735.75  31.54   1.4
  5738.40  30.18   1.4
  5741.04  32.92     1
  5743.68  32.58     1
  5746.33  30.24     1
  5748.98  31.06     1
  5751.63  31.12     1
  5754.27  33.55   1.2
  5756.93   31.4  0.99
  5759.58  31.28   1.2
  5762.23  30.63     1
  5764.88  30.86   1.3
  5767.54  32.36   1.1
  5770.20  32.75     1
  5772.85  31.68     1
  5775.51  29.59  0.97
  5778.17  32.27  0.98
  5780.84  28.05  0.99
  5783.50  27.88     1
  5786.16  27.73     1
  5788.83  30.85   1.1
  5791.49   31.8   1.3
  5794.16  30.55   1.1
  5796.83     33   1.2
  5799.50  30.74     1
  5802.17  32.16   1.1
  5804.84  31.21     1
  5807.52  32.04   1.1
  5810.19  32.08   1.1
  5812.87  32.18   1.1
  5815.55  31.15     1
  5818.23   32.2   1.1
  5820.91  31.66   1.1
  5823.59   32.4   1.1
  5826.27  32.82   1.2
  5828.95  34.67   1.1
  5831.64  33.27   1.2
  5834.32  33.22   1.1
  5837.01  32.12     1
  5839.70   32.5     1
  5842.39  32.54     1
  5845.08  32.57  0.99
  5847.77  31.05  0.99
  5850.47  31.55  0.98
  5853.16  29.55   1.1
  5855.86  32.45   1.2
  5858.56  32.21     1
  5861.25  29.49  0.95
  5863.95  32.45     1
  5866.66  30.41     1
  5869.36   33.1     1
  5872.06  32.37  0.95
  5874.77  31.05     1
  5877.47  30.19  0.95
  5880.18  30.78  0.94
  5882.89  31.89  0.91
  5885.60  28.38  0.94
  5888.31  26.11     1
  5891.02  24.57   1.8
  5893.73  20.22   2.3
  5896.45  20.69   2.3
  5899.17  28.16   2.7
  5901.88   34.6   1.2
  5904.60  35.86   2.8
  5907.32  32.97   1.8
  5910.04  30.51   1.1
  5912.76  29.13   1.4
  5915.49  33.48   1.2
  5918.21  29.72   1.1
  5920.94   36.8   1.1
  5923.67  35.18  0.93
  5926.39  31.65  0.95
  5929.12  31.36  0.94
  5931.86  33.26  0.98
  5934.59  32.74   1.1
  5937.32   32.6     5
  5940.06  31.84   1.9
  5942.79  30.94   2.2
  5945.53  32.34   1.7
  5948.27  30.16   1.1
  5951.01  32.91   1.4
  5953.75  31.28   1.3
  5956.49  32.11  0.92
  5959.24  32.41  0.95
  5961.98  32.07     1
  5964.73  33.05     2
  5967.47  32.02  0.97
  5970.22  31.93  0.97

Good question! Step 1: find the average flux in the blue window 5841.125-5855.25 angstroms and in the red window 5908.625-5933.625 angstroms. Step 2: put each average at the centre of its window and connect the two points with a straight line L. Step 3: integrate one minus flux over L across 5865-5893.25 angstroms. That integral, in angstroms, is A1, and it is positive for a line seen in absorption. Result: 2.0 angstroms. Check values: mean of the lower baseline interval 31.5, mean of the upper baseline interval 32.3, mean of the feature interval 29.6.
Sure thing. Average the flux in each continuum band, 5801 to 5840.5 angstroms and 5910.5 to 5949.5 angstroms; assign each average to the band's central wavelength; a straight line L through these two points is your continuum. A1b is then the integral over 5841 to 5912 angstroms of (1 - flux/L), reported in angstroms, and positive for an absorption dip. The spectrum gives 4.56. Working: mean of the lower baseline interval 32.4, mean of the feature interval 30.2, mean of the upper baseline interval 32.2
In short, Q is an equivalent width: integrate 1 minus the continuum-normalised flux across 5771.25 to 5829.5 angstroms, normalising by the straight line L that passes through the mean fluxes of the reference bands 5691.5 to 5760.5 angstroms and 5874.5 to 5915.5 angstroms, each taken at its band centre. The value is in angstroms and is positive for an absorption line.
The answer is -2.2 angstroms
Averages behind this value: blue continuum 31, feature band 31.3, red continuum 29.1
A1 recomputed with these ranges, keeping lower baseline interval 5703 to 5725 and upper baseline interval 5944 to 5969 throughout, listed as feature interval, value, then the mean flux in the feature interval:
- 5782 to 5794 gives 0.5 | 29.7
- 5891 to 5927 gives 1.5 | 30.4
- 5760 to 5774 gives -0.3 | 31.6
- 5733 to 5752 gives -0.4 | 31.4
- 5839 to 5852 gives -0.2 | 32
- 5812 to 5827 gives -0.4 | 32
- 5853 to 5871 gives 0.0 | 31.5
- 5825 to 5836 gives -0.8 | 33.5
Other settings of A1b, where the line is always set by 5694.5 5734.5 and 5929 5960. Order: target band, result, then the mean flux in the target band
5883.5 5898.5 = 3.37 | 24.6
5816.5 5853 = -1.20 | 32.4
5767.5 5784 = 0.19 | 30.7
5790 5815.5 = -0.44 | 31.7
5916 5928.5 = -0.53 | 33.2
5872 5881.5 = 0.21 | 30.9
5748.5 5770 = -0.48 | 31.6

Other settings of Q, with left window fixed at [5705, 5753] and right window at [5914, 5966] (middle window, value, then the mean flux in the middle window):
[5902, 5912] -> -0.26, 33.1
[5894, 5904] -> 1.42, 27.6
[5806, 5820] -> -0.11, 31.9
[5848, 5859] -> 0.19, 31.3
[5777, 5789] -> 0.88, 29.2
